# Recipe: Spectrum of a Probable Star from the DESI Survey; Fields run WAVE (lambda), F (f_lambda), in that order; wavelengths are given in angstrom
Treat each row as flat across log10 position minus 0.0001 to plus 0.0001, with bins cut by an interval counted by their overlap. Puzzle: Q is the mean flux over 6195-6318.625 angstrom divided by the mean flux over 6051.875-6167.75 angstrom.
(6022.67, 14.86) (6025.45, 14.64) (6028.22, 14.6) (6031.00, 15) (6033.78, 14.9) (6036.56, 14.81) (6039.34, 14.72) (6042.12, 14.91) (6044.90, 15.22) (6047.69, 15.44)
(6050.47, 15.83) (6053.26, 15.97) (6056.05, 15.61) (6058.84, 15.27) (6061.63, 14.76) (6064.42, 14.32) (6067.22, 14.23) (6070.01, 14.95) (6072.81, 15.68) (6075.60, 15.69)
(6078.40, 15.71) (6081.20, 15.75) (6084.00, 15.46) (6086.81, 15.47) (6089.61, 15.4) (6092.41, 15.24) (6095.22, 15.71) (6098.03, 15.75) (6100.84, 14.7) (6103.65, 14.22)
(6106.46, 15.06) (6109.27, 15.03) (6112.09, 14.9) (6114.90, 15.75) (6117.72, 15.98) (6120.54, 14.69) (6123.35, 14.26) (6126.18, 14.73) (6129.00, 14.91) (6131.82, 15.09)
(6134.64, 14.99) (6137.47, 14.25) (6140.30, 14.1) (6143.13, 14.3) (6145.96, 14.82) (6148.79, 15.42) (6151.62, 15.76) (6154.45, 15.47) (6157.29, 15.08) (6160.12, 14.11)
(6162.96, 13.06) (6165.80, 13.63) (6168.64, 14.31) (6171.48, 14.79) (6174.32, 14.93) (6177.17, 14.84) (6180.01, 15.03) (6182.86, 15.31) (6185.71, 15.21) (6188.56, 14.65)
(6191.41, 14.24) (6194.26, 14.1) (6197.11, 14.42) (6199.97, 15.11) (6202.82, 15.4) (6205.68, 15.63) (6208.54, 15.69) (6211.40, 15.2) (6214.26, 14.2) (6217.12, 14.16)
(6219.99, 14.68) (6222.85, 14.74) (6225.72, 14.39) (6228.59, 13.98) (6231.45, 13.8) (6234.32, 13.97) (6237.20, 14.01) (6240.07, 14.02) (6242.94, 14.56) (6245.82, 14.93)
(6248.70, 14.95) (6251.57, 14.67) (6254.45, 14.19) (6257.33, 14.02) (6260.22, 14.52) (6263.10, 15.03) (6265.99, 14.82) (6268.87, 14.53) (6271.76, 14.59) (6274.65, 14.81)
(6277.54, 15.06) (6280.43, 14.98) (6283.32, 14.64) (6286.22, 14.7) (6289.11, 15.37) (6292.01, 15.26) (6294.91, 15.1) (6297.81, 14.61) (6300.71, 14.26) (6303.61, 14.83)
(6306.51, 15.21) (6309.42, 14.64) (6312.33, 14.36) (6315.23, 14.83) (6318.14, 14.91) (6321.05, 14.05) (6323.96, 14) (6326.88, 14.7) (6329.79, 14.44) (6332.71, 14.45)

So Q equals 0.98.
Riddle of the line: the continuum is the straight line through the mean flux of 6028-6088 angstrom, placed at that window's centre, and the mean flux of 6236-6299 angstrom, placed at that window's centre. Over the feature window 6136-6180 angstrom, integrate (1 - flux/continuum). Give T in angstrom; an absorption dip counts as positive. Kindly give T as 1.06 angstrom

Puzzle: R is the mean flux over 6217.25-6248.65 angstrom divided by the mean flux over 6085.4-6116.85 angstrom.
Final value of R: 0.94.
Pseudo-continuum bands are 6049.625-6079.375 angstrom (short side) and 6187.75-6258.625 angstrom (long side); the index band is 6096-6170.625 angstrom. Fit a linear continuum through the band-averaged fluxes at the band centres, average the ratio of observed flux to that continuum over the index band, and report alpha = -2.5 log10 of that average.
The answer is 0.01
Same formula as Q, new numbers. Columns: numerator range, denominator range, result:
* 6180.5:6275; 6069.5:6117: 0.95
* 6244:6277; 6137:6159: 0.98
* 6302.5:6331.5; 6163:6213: 0.99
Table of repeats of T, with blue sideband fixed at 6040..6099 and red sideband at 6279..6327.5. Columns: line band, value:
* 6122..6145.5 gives 0.9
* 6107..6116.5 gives 0.0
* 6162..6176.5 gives 0.8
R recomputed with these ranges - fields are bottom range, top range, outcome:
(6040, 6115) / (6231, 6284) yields 0.95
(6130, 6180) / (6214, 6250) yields 0.98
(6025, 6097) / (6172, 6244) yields 0.96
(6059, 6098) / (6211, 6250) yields 0.94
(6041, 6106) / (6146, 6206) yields 0.97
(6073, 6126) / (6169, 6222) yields 0.97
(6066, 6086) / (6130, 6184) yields 0.96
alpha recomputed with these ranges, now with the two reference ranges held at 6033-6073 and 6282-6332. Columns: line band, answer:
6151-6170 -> 0.04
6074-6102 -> -0.03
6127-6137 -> 0.00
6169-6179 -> 0.01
